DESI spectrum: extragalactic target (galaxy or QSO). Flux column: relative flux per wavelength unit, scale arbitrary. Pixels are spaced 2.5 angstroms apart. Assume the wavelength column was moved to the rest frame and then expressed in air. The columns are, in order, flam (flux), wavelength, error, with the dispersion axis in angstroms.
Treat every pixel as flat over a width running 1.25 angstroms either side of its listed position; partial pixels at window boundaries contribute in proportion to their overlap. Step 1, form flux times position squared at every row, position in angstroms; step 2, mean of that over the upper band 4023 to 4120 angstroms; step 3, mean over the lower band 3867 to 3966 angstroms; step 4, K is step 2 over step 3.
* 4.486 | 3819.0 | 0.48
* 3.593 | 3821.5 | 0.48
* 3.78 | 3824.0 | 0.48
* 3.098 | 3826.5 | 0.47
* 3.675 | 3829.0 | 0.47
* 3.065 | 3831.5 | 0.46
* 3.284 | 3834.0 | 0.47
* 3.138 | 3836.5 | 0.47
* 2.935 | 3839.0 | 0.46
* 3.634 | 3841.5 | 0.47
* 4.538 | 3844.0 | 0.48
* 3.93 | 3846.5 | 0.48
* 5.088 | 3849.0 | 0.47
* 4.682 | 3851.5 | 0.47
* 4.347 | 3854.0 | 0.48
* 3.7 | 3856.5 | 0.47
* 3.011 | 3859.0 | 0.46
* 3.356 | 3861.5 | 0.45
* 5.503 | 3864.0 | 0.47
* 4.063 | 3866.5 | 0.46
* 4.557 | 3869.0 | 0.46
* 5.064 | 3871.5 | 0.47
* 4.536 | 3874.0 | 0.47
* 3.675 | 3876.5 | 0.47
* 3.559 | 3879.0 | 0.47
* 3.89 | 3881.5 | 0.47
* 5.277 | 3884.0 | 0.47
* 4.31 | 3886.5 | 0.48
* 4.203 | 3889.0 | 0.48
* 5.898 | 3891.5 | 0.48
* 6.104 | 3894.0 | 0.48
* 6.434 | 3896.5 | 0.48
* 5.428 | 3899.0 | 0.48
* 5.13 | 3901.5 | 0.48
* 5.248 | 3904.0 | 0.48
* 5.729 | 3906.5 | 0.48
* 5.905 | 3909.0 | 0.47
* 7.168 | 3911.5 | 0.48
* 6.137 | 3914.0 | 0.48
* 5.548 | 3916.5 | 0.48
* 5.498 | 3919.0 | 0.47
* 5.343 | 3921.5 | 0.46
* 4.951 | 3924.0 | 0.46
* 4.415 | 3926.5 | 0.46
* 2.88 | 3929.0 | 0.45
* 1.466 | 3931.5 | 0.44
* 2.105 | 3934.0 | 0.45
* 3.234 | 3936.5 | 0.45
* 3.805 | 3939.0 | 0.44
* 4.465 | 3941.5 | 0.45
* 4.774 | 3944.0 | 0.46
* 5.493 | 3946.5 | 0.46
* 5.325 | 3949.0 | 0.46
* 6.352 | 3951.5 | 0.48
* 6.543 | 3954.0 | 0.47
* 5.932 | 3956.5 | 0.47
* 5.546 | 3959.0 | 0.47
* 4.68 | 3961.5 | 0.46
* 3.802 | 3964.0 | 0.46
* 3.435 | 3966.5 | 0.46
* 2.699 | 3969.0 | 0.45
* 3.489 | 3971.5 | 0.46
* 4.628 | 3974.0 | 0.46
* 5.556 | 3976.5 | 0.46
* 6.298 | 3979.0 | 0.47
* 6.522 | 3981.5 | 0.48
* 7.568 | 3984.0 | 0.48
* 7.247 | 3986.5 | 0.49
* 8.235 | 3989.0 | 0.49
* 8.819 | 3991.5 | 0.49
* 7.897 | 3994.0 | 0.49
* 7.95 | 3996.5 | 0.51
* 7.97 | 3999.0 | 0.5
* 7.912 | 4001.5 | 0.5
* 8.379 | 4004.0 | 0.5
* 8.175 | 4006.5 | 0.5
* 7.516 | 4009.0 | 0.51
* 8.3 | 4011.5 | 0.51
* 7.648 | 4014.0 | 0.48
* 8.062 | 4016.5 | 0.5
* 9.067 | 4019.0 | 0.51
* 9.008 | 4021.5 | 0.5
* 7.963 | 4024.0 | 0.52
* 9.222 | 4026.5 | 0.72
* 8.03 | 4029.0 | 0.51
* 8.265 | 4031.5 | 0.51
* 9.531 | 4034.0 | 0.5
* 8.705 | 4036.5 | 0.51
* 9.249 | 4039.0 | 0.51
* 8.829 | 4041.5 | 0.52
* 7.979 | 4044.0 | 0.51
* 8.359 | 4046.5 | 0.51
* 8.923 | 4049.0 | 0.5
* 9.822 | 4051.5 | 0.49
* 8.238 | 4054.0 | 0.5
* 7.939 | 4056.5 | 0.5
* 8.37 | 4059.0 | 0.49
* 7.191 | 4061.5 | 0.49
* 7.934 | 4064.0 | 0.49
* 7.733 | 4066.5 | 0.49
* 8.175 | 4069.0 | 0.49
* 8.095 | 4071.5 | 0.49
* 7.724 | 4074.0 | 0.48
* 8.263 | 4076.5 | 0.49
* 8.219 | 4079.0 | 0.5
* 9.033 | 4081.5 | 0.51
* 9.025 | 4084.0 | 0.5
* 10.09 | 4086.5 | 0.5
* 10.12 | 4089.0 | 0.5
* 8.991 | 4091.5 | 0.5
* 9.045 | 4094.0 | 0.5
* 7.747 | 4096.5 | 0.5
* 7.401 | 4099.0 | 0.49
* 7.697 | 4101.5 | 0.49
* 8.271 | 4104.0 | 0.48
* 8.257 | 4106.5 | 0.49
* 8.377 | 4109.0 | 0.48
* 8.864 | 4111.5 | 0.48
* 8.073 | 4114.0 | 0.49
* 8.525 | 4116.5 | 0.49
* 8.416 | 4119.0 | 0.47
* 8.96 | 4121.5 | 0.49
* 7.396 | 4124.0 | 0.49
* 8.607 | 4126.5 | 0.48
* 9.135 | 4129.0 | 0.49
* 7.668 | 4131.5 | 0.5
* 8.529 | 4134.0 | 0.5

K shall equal 1.88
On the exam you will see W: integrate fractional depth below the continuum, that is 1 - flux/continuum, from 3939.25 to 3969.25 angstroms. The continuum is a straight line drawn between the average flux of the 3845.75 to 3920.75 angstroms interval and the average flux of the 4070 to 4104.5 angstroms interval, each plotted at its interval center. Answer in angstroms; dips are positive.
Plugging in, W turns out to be 5.9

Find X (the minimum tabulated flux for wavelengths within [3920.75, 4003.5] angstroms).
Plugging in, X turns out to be 1.466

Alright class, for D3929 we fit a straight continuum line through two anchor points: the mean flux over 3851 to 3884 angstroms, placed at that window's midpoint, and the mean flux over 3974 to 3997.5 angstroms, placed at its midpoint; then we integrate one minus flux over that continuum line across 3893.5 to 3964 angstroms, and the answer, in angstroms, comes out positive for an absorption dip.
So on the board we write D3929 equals 7.9 angstroms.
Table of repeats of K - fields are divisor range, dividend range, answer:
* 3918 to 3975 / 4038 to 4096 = 2.08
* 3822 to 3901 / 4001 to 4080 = 2.14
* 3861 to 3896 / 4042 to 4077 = 1.94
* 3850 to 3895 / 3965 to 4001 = 1.51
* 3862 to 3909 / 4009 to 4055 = 1.88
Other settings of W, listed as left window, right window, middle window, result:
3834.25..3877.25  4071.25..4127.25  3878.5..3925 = -4.32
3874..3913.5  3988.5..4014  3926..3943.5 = 8.60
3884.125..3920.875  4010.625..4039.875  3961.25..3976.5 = 7.07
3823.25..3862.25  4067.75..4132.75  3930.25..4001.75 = 6.97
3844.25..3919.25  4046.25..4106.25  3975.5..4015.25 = -3.83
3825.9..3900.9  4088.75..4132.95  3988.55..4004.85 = -4.19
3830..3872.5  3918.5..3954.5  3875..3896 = -2.69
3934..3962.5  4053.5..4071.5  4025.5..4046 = -4.15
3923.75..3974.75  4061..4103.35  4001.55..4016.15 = -4.49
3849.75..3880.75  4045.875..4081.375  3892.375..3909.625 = -2.82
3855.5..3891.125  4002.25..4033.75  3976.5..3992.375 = 0.28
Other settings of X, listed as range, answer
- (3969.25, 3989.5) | 3.489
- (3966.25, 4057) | 2.699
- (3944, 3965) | 3.802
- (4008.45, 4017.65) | 7.516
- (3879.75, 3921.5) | 3.89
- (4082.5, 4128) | 7.396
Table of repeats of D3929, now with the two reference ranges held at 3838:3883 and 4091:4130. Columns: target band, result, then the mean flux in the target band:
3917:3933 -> 3.3 angstroms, 4.13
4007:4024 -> -3.8 angstroms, 8.24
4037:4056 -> -3.9 angstroms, 8.74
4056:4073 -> -0.8 angstroms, 7.92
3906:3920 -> -2.8 angstroms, 6.02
